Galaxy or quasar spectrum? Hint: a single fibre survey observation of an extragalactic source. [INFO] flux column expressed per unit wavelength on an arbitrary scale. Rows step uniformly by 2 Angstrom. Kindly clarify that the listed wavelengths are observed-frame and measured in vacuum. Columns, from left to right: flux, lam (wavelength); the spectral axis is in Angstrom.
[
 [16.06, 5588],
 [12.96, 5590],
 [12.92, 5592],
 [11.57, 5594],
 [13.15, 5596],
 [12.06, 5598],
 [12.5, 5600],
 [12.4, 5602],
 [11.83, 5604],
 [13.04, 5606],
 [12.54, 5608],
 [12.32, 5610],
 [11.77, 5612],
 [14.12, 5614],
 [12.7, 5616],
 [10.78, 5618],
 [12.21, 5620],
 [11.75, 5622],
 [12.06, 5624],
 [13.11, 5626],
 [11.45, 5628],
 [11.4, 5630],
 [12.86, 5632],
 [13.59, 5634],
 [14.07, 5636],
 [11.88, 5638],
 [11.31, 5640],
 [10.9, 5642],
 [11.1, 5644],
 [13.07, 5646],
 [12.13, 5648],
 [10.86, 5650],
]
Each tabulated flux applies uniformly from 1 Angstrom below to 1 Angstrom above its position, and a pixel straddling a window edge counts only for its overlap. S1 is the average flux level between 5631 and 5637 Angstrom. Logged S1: 13.5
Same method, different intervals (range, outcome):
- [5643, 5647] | 12.1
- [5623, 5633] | 12.2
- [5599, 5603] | 12.4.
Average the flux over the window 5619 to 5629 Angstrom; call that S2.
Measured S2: 12.1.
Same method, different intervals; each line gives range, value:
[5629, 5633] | 12.1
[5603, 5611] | 12.4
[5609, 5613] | 12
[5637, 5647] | 11.7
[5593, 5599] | 12.3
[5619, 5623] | 12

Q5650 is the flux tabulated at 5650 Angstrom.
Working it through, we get 10.86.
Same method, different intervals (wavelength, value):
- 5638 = 11.88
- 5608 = 12.54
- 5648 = 12.13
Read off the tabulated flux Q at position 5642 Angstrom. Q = 10.9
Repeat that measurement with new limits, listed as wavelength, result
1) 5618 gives 10.78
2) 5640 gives 11.31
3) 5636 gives 14.07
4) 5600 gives 12.5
